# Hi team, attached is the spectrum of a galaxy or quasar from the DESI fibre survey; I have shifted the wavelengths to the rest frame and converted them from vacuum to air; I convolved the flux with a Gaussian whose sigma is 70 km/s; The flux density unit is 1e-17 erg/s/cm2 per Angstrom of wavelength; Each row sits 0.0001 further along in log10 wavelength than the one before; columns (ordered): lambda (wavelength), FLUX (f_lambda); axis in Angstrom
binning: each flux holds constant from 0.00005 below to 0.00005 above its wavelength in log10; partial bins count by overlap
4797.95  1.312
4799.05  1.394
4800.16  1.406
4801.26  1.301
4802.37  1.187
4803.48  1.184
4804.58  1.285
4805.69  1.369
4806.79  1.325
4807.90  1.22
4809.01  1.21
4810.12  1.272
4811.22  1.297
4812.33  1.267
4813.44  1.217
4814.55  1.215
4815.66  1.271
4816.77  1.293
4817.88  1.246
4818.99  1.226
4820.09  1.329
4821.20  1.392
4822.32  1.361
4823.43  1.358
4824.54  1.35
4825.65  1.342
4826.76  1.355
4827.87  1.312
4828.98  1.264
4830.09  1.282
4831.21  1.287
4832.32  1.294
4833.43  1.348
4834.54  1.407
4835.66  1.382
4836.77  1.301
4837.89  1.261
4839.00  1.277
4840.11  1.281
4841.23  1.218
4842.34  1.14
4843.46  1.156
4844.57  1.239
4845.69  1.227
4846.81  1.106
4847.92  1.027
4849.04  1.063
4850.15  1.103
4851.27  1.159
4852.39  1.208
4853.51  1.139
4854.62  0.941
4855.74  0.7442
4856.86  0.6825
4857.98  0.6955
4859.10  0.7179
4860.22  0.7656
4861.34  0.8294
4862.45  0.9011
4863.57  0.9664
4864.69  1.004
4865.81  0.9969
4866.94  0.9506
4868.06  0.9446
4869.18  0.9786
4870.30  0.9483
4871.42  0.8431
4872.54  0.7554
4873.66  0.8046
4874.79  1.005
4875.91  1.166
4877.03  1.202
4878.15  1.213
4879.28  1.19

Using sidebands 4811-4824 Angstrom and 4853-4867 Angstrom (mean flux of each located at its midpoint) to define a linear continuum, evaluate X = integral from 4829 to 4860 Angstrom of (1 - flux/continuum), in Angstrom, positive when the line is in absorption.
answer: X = -3.2 Angstrom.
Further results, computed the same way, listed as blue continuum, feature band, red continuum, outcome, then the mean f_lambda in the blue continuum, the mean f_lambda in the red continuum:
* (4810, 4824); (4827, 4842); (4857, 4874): -2.2 Angstrom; 1.29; 0.87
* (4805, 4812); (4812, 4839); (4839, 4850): -1.8 Angstrom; 1.28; 1.17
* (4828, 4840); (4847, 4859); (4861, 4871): 1.4 Angstrom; 1.31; 0.948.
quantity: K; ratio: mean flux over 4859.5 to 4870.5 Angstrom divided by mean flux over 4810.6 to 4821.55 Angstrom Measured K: 0.73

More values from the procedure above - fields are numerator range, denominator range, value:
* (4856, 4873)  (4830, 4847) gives 0.68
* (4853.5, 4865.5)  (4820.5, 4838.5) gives 0.63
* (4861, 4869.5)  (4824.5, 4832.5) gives 0.72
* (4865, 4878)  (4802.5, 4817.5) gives 0.77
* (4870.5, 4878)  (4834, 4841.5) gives 0.75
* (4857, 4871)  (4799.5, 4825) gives 0.69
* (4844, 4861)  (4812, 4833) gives 0.76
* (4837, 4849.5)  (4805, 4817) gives 0.93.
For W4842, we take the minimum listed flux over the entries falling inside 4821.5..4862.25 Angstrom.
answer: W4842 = 0.6825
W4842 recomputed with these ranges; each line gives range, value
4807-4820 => 1.21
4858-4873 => 0.7179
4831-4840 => 1.261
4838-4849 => 1.027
